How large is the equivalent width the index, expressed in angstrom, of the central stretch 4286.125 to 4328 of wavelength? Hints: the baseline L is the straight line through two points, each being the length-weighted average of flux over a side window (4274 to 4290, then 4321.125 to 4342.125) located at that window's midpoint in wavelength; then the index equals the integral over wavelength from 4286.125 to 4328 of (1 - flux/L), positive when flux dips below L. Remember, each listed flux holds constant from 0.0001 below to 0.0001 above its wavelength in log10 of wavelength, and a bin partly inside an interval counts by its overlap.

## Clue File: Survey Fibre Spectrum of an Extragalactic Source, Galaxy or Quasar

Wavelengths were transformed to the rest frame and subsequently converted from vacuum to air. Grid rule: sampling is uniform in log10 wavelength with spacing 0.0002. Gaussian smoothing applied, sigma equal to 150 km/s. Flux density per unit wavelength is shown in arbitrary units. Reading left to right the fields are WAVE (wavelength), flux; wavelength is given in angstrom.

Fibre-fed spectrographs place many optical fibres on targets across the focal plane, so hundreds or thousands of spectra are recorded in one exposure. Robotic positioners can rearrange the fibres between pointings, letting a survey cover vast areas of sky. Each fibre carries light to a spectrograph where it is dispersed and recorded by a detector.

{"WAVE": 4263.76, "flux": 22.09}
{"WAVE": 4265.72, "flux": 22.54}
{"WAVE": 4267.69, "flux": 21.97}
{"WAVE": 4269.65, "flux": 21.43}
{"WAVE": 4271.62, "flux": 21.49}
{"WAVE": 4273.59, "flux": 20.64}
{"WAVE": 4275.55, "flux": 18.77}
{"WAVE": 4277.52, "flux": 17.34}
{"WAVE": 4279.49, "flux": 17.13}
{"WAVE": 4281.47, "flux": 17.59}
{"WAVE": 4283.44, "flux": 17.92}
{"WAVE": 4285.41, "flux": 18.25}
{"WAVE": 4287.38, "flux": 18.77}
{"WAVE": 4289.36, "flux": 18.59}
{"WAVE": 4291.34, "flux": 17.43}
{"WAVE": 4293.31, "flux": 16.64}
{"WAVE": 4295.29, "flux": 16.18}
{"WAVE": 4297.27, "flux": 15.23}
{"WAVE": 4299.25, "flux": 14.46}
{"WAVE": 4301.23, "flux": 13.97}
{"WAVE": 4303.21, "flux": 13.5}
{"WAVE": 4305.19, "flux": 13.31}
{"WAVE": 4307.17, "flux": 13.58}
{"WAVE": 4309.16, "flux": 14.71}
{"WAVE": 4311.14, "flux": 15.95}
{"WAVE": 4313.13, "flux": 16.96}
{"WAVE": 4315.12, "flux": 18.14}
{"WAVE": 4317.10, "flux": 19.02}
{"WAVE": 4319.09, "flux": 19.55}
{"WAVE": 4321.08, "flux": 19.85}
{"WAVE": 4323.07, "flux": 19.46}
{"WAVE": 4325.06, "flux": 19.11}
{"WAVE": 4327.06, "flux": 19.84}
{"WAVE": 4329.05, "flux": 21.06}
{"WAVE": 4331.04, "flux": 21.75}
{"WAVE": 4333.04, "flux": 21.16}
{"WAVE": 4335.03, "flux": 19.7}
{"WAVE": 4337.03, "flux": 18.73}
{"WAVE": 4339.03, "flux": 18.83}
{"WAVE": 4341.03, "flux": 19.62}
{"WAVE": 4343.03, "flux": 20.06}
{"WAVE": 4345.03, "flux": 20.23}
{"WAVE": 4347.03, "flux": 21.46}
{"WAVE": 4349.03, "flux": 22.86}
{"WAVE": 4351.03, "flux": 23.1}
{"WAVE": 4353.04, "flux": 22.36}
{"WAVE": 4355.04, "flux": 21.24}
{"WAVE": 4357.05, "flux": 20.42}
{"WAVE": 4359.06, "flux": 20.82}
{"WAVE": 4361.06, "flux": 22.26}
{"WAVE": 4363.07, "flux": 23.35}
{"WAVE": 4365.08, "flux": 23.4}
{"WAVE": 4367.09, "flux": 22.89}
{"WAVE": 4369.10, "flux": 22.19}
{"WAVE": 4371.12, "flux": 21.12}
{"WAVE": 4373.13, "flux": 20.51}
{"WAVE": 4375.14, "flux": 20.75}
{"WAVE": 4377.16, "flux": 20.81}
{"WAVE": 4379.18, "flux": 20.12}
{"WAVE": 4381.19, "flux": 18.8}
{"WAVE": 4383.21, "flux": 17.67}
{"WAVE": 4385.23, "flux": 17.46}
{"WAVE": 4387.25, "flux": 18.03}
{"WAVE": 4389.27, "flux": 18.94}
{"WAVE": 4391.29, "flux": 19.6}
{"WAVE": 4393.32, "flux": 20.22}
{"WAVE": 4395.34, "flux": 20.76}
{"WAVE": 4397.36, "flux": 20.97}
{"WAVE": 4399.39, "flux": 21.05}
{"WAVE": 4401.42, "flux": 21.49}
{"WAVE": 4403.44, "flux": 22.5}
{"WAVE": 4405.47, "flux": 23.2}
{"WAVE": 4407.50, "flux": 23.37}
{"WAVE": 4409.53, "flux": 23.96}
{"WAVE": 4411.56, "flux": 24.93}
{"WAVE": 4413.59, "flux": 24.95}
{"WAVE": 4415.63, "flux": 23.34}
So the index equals 4.8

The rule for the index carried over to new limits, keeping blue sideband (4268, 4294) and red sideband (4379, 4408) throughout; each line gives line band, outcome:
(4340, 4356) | -1.4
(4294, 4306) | 2.8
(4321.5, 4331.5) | -0.4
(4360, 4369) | -1.4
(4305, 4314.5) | 2.0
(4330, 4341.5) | -0.3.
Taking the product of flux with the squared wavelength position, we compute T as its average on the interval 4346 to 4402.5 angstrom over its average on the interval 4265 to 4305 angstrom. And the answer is 1.2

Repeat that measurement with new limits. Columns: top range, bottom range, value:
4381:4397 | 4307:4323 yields 1.12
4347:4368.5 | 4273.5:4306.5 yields 1.38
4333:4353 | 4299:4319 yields 1.34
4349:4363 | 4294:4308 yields 1.56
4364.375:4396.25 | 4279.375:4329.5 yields 1.22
